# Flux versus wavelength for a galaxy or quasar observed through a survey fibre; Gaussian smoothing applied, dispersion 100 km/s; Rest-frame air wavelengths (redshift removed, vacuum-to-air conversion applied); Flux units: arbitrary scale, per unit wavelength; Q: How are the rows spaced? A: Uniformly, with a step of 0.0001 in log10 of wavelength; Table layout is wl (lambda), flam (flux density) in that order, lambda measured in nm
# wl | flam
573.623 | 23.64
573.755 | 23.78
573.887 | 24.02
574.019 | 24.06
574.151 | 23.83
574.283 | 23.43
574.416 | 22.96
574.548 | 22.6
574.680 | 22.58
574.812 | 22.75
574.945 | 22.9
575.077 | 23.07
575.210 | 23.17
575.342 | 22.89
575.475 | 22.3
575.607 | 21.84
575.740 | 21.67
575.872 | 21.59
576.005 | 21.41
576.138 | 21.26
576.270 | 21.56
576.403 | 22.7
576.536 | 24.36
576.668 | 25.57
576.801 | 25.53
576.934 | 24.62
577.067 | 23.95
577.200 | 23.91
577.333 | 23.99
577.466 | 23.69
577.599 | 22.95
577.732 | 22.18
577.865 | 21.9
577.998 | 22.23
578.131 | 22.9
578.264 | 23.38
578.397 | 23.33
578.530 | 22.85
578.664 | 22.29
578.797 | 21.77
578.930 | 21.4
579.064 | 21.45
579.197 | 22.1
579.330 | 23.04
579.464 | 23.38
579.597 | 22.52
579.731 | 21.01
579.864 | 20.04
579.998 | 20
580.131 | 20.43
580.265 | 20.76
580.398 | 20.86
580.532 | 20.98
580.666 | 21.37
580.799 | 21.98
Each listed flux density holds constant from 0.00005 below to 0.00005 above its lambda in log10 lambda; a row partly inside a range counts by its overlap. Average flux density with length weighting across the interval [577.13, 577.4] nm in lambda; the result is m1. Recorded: 23.9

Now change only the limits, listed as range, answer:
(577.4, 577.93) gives 22.7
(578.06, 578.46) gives 23.2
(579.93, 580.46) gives 20.5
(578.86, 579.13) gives 21.4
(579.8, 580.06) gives 20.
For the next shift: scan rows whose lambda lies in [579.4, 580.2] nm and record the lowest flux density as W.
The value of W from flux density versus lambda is 20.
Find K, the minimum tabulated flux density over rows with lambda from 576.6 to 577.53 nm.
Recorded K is 23.69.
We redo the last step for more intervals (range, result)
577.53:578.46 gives 21.9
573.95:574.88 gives 22.58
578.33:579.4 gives 21.4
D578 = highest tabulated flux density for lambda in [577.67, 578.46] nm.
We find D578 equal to 23.38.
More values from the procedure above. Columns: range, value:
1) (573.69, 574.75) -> 24.06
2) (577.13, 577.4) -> 23.99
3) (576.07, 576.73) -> 25.57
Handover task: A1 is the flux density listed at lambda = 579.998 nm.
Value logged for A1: 20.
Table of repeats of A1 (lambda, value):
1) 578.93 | 21.4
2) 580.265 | 20.76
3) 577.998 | 22.23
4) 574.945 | 22.9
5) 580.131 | 20.43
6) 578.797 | 21.77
